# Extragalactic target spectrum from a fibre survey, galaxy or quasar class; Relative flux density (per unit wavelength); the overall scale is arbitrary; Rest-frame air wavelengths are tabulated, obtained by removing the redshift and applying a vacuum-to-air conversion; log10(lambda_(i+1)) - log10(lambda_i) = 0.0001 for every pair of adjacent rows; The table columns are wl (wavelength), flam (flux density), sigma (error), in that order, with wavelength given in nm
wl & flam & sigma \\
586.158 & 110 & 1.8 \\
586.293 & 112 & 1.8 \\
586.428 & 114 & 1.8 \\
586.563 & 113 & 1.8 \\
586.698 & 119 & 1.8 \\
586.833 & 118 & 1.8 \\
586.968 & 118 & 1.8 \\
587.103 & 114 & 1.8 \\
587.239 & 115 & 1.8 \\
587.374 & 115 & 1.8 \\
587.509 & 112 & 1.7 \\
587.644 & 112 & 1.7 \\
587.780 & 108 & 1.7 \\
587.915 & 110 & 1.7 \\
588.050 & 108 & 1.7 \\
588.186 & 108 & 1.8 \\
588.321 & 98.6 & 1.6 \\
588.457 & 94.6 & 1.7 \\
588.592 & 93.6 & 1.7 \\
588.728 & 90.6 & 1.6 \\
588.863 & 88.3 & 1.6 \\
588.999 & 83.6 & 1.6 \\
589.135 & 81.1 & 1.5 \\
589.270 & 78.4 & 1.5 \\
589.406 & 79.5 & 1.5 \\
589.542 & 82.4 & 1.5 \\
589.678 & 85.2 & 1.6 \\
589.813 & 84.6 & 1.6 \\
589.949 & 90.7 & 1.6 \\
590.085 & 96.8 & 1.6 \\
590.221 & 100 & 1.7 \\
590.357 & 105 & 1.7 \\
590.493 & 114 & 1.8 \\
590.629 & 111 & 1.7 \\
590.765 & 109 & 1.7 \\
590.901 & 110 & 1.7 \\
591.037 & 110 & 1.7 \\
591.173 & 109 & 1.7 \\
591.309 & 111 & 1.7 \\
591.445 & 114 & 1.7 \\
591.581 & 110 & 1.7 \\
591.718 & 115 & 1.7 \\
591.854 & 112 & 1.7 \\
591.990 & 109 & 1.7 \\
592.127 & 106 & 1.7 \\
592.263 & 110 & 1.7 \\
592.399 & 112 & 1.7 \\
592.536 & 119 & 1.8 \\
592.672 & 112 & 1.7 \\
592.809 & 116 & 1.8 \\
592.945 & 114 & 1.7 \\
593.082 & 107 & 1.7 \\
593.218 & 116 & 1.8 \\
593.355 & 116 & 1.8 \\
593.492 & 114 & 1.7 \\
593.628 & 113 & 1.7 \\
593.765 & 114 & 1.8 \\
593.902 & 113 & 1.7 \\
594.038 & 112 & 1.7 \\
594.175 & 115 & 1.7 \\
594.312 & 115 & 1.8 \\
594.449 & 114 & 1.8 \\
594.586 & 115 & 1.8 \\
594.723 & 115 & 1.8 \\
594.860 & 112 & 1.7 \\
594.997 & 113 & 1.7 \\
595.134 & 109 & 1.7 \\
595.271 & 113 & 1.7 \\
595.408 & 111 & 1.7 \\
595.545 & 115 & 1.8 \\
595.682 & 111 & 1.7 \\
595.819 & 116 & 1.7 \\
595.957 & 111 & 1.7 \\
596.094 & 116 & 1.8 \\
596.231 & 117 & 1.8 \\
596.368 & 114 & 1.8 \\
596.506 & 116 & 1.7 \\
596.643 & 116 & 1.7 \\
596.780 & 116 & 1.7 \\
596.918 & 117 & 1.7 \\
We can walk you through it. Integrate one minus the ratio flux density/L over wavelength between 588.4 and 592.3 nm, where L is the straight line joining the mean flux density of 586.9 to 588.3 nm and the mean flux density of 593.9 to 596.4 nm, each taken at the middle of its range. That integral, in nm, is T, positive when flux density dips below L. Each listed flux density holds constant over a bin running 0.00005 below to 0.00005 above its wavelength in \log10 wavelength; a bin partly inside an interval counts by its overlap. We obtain 0.448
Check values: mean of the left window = 112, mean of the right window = 114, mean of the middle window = 99.4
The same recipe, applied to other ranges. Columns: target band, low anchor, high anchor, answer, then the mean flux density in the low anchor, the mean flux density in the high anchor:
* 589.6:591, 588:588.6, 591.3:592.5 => 0.08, 101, 111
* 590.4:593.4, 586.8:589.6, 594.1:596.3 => -0.13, 100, 114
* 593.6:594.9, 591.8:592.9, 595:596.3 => -0.01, 112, 113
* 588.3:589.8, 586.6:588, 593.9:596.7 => 0.36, 114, 114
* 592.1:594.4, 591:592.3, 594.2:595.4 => -0.03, 111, 113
